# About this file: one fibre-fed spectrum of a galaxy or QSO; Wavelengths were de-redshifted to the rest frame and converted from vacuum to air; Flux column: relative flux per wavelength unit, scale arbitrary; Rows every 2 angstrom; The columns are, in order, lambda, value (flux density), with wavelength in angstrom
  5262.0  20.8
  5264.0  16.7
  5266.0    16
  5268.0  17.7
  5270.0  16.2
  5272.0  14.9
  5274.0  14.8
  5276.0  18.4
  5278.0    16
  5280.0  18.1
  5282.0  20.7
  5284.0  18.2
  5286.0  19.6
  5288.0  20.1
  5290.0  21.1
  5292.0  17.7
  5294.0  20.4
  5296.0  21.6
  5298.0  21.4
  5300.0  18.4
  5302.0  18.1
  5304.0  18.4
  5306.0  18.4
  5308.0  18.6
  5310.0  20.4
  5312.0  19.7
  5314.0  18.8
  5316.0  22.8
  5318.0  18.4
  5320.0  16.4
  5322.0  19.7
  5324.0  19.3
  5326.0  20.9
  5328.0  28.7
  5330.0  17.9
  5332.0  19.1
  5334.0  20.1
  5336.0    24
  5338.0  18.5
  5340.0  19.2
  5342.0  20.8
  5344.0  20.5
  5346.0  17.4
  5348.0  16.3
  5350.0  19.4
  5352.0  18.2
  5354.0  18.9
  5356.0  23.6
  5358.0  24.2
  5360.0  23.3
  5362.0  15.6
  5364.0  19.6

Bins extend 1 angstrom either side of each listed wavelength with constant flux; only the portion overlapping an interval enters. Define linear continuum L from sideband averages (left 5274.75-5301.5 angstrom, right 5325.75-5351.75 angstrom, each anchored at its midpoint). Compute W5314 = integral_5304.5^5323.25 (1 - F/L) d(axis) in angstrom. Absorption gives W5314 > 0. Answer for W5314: 0.5 angstrom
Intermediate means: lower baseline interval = 19.3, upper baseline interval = 20.1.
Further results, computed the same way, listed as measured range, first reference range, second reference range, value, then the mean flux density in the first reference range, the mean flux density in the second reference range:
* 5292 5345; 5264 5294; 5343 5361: -2.3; 17.9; 20.2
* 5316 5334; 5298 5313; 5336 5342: -0.5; 19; 20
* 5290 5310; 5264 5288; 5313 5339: -0.6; 17.4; 20.4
